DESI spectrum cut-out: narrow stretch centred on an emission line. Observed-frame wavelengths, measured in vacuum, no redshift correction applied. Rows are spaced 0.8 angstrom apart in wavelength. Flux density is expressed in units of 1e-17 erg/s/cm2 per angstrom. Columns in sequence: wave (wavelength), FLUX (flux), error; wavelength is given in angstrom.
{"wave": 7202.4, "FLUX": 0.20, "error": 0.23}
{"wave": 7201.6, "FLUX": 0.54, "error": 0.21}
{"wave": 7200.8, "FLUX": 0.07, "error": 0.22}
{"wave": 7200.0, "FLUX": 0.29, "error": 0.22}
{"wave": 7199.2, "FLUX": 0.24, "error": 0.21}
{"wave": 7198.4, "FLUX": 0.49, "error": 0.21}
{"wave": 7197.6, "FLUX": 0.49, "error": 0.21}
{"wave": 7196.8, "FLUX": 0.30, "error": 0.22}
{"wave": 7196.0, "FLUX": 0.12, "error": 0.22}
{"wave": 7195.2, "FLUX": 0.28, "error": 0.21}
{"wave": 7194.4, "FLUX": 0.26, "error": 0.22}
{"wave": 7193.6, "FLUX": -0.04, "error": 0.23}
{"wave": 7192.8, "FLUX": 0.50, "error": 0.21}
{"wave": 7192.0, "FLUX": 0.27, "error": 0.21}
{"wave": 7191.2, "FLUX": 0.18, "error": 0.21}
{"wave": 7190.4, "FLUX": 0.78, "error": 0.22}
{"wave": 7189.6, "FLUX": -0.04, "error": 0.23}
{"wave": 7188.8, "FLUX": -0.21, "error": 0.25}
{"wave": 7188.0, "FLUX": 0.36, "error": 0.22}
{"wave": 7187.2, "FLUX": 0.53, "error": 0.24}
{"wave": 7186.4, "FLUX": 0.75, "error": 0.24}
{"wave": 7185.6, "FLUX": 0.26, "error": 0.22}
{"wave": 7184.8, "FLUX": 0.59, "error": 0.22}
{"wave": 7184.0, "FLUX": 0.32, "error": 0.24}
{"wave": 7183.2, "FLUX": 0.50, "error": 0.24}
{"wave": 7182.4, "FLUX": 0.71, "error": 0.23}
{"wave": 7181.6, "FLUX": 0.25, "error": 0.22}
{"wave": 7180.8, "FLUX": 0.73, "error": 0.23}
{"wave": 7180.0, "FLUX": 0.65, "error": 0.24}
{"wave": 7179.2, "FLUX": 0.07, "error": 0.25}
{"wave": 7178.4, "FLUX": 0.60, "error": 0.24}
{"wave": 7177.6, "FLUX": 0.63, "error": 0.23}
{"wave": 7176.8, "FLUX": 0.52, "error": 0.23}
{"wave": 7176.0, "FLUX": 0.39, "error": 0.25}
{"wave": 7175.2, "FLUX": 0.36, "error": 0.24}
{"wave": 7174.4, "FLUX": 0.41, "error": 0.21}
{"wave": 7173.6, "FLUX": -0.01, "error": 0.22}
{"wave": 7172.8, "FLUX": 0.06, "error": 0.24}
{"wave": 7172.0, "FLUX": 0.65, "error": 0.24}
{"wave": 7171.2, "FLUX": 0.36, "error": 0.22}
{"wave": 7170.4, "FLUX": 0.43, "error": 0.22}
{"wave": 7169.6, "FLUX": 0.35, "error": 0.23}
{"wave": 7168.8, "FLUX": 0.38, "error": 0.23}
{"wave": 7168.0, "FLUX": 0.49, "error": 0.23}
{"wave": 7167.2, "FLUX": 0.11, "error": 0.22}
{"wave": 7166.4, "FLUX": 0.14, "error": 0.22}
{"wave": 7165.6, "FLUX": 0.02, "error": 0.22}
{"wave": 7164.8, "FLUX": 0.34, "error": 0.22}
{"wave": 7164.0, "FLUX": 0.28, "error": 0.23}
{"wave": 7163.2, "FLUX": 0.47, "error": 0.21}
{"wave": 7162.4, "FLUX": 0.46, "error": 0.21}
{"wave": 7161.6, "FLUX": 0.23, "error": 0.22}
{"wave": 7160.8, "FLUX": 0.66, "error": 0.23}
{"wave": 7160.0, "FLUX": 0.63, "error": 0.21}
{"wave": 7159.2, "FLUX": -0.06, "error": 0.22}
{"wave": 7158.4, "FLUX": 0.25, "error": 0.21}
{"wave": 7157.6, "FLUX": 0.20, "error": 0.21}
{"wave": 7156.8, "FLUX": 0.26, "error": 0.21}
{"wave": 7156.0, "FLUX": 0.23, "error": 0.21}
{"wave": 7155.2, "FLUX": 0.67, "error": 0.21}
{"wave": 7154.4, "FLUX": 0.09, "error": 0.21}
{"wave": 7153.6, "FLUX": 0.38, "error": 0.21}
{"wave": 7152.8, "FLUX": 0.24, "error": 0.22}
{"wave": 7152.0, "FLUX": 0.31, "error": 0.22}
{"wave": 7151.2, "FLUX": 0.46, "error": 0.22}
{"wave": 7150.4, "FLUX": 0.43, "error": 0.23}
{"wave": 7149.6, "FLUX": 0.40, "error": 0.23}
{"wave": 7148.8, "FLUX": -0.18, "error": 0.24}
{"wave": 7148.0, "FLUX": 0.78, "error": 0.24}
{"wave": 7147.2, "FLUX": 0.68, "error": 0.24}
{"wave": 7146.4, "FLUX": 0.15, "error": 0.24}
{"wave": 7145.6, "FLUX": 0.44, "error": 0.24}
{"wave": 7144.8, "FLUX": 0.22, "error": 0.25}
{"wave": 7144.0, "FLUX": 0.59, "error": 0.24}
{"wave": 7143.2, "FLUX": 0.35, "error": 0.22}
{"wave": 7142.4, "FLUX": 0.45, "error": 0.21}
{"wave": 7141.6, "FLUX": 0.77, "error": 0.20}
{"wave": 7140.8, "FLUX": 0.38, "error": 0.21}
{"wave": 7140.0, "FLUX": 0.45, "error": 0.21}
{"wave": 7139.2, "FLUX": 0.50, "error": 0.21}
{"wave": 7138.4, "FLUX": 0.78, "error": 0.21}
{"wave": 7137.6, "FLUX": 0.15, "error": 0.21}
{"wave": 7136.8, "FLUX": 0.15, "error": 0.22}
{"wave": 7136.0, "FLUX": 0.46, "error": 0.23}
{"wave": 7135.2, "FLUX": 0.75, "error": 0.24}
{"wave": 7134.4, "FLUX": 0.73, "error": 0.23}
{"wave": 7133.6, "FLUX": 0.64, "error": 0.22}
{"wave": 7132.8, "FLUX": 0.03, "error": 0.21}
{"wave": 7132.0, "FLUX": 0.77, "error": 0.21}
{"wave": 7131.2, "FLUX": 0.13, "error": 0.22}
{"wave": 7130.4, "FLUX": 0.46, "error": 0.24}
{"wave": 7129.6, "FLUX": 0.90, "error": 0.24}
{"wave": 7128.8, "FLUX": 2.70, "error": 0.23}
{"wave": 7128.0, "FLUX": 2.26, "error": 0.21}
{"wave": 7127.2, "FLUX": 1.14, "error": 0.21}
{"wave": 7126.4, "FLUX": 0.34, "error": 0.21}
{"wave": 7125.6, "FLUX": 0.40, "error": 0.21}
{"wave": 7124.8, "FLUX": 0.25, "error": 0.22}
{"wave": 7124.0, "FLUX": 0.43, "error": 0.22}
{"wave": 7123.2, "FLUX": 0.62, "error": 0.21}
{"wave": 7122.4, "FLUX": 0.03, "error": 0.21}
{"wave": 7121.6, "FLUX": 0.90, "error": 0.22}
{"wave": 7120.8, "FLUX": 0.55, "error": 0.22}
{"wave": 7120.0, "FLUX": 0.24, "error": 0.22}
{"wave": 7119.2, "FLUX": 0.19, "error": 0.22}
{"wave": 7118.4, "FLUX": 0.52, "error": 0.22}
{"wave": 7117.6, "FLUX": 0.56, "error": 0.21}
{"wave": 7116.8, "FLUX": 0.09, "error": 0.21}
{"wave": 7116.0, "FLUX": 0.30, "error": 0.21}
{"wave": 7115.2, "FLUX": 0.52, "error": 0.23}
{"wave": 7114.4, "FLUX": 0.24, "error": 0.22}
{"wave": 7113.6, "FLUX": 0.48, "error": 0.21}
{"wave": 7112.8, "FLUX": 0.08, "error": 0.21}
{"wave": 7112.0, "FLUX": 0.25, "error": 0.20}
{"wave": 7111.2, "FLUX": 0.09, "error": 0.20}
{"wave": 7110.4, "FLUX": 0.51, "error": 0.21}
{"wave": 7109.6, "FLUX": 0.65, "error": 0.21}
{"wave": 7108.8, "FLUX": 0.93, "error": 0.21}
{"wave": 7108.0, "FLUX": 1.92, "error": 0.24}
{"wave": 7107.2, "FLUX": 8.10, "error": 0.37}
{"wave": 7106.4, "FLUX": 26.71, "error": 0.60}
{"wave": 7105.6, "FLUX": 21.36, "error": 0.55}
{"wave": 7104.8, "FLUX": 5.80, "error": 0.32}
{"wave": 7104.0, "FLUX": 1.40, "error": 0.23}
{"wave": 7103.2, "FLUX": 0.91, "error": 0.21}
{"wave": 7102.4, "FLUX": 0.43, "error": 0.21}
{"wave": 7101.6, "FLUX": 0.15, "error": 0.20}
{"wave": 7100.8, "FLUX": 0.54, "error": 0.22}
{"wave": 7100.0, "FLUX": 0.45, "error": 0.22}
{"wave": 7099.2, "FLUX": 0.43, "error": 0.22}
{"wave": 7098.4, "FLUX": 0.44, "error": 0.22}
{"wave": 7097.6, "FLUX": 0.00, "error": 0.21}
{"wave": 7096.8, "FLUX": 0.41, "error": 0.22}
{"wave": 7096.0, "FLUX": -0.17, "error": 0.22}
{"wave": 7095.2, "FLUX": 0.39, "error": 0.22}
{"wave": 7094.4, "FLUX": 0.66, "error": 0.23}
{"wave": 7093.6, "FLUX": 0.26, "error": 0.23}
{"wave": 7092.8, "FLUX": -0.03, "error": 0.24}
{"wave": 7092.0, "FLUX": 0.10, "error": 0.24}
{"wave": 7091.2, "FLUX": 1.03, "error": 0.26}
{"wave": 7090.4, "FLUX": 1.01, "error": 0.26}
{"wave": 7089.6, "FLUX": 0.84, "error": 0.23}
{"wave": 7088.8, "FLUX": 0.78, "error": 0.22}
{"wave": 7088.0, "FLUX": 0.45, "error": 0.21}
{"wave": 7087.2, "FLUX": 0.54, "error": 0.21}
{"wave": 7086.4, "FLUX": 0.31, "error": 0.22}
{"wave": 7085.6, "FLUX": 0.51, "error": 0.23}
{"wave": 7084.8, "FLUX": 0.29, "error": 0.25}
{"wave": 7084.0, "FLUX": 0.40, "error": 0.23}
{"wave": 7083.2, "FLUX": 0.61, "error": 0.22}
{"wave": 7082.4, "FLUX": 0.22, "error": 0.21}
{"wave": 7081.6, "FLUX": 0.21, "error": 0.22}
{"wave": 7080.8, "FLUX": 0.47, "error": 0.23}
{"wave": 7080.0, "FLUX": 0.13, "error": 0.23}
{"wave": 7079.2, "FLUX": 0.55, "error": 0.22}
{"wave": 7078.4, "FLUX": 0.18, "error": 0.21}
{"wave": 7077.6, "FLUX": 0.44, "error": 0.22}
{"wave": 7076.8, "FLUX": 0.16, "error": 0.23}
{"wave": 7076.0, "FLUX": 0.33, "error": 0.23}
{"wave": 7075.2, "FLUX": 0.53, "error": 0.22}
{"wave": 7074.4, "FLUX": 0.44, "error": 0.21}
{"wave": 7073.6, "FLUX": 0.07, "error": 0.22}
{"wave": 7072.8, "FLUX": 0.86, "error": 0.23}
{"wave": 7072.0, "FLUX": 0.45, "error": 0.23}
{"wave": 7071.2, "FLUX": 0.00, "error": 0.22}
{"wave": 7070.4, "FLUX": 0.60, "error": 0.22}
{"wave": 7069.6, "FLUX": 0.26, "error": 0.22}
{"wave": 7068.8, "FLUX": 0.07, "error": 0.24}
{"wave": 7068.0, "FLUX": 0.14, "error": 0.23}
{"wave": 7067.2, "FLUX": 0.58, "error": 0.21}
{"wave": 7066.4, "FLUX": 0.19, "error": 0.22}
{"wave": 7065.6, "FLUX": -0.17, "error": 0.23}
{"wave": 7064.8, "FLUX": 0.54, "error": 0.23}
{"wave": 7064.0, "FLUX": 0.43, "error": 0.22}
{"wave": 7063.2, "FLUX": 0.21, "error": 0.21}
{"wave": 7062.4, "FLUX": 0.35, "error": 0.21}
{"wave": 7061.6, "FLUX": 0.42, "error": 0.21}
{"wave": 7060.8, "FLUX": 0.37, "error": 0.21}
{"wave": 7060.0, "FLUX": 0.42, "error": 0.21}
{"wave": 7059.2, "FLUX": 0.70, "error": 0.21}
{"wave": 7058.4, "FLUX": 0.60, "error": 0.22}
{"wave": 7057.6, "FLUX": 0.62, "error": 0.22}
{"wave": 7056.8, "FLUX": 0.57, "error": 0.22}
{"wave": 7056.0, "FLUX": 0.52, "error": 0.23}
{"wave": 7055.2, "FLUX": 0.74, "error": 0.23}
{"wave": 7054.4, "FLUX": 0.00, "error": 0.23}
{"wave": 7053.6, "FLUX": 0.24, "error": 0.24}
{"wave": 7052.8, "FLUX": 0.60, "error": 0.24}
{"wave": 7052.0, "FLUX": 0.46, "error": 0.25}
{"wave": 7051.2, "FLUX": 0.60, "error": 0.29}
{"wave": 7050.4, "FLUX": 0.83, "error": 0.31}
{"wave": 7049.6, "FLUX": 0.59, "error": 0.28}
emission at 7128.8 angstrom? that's [N II]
